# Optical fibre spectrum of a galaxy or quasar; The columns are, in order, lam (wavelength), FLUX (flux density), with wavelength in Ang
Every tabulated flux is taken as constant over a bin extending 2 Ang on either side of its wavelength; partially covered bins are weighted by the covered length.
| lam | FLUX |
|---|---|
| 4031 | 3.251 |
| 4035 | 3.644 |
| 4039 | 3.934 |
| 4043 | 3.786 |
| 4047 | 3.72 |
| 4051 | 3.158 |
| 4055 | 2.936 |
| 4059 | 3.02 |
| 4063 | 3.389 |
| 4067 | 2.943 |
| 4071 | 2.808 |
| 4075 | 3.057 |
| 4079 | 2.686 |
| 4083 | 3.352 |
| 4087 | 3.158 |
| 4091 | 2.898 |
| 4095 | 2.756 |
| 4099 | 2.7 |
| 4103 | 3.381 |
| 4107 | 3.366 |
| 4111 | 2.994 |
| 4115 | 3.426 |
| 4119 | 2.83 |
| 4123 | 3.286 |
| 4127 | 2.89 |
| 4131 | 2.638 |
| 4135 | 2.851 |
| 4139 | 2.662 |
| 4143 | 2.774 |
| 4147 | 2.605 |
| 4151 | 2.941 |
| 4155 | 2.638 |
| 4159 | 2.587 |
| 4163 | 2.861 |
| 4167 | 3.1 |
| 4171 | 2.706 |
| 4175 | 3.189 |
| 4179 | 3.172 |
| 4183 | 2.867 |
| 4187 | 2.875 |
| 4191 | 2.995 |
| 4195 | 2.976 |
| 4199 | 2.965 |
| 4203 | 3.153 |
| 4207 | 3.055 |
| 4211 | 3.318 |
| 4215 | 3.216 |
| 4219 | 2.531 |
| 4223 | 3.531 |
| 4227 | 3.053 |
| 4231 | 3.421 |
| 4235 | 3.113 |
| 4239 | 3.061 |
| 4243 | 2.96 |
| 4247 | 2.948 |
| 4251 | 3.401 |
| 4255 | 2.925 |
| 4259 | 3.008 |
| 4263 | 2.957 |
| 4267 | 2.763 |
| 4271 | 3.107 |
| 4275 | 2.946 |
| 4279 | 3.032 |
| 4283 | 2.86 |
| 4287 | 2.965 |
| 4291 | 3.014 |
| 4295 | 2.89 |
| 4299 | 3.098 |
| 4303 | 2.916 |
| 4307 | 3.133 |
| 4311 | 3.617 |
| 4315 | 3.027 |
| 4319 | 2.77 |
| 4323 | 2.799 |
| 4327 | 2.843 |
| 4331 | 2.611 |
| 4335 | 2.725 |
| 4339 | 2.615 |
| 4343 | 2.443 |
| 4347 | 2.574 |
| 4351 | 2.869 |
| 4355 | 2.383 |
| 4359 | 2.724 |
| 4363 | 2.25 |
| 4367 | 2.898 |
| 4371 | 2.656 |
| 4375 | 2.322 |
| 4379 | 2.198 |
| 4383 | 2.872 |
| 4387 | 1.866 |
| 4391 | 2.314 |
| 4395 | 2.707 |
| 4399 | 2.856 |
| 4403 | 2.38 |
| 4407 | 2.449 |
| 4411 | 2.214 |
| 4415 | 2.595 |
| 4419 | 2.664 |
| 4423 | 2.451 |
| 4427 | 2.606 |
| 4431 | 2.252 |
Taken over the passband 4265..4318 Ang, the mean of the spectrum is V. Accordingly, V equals 3.02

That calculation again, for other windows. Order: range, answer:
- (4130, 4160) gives 2.72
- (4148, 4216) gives 2.97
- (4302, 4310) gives 3.11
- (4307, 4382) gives 2.7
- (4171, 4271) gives 3.05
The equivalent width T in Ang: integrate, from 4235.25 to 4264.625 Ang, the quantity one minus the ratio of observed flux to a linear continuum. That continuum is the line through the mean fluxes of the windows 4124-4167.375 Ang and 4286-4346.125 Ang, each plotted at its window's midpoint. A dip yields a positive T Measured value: -2.0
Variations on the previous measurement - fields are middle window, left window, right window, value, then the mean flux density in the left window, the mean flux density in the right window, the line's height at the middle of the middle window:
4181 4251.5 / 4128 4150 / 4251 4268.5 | -4.6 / 2.73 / 2.97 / 2.88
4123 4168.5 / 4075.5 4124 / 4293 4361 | 3.3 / 3.06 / 2.83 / 3.02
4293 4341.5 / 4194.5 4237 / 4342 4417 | -3.1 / 3.13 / 2.5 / 2.74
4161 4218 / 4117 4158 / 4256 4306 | -3.2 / 2.81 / 2.97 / 2.86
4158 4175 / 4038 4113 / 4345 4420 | 0.5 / 3.15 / 2.51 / 2.96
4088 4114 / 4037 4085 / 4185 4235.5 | 1.3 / 3.23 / 3.09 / 3.19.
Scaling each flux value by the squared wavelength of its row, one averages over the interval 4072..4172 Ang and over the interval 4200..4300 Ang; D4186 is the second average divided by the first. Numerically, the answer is 1.11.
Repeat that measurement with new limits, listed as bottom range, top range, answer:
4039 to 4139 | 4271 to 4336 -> 1.06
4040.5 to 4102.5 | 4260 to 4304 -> 1.06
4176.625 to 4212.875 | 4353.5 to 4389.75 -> 0.88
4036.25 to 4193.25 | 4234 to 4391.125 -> 1.02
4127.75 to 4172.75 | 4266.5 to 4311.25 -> 1.16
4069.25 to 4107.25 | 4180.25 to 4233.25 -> 1.08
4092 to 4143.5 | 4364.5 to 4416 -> 0.95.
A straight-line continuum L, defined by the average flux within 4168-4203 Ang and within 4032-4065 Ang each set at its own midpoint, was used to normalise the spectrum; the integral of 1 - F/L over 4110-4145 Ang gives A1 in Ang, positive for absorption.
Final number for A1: 2.8 Ang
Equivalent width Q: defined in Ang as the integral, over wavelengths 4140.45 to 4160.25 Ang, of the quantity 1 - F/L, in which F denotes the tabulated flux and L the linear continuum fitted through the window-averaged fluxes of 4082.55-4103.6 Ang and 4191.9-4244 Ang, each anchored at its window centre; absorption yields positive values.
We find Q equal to 2.2 Ang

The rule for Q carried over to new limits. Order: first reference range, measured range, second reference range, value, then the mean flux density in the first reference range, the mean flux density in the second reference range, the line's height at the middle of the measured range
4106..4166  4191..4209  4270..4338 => -0.7 Ang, 2.89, 2.95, 2.91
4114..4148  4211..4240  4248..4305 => -1.9 Ang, 2.88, 2.99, 2.95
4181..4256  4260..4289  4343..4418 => -0.7 Ang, 3.07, 2.51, 2.88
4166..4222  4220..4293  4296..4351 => -2.7 Ang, 3.02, 2.86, 2.94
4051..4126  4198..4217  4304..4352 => -1.3 Ang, 3.06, 2.84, 2.95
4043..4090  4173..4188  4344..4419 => -0.7 Ang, 3.14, 2.51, 2.91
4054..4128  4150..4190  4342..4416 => 0.1 Ang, 3.05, 2.5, 2.9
